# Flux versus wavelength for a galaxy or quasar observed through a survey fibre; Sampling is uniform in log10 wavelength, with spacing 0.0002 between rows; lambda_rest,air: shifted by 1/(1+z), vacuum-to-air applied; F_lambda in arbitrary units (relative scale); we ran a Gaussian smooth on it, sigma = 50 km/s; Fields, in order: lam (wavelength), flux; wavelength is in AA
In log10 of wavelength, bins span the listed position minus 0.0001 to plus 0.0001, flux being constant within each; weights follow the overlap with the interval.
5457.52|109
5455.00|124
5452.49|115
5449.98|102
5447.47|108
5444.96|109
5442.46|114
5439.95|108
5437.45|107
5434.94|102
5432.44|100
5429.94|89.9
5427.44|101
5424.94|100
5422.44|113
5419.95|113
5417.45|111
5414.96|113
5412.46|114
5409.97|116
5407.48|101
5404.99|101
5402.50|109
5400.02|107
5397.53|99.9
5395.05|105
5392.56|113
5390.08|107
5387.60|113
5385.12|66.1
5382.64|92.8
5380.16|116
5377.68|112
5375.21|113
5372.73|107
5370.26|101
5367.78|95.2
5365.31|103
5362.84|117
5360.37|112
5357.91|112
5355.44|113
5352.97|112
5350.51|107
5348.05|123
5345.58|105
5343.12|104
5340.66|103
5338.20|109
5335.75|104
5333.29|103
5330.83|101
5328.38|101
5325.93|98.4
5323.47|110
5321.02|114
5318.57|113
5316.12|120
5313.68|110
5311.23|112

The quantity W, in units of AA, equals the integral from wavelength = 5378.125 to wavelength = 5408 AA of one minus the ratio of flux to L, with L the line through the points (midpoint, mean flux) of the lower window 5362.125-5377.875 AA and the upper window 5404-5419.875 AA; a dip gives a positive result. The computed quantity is 1.46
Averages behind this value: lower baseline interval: 106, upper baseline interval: 110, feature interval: 103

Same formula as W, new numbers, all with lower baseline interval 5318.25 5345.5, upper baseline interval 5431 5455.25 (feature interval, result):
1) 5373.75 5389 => 0.6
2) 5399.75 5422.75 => -0.5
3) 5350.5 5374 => -0.4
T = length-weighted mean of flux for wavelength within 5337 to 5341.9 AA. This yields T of 106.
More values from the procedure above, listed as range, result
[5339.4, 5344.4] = 104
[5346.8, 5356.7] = 114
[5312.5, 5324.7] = 113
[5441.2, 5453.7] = 110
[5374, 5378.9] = 113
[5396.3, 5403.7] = 105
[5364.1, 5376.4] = 104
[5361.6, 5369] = 105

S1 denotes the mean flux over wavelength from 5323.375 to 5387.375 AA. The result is 105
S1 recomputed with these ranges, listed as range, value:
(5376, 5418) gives 106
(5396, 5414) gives 107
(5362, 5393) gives 104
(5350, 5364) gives 112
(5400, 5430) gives 108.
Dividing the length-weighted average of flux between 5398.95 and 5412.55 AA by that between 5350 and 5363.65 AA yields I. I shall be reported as 0.96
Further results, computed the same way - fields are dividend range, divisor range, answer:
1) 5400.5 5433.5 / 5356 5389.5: 1.01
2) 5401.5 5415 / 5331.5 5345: 1.04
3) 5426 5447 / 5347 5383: 0.95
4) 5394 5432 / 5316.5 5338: 1.00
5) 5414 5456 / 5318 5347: 1.02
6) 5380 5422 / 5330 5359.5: 0.98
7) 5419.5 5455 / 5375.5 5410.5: 1.02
